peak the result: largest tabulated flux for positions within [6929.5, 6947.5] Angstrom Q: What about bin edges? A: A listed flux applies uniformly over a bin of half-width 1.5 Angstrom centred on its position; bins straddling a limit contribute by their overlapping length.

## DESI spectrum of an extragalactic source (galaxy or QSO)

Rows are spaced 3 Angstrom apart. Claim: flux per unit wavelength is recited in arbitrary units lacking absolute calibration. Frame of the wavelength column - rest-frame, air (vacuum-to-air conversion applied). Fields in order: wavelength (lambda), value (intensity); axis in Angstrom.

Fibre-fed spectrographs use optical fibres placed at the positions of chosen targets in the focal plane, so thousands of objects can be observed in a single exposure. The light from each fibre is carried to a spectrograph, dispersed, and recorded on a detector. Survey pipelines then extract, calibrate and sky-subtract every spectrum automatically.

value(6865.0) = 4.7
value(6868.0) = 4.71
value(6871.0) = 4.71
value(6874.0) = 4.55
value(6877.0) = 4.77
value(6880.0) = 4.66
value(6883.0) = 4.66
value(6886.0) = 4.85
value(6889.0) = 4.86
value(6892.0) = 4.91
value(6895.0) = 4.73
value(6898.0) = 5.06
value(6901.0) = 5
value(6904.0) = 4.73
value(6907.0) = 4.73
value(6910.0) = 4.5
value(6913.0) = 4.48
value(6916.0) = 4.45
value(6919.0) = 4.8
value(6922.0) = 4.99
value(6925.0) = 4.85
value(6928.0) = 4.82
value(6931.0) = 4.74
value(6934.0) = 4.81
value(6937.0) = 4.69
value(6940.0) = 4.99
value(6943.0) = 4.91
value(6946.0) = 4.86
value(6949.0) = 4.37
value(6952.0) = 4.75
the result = 4.99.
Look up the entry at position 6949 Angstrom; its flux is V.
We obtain 4.37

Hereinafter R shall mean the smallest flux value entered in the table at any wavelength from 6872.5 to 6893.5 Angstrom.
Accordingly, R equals 4.55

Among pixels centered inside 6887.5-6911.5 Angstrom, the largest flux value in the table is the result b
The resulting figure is 5.06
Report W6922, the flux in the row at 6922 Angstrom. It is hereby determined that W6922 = 4.99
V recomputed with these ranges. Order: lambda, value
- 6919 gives 4.8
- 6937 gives 4.69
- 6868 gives 4.71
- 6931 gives 4.74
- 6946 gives 4.86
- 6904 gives 4.73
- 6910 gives 4.5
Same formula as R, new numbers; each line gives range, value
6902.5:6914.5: 4.48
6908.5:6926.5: 4.45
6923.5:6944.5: 4.69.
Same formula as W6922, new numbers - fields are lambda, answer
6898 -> 5.06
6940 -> 4.99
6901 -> 5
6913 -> 4.48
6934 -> 4.81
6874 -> 4.55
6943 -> 4.91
